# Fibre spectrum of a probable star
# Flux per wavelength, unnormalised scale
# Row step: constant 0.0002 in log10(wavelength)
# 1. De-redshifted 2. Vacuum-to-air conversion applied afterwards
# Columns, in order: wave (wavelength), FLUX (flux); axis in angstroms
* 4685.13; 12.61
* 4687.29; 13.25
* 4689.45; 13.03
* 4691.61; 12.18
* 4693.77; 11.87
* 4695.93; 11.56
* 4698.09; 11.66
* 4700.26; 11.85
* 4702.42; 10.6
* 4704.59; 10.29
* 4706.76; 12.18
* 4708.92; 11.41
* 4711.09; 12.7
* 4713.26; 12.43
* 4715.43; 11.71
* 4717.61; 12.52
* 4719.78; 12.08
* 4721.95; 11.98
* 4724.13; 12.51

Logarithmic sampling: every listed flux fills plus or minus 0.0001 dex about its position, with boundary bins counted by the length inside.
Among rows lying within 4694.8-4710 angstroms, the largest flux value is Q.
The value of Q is 12.18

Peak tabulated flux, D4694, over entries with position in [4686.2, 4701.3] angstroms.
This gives 13.25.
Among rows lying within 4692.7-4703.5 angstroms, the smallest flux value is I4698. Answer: 10.6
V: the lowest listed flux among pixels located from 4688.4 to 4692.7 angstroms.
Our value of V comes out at 12.18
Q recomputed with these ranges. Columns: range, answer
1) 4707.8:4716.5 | 12.7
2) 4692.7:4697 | 11.87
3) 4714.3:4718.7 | 12.52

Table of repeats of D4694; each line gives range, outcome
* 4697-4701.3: 11.85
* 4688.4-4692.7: 13.03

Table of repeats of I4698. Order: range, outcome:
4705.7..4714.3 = 11.41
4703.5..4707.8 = 10.29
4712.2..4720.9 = 11.71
